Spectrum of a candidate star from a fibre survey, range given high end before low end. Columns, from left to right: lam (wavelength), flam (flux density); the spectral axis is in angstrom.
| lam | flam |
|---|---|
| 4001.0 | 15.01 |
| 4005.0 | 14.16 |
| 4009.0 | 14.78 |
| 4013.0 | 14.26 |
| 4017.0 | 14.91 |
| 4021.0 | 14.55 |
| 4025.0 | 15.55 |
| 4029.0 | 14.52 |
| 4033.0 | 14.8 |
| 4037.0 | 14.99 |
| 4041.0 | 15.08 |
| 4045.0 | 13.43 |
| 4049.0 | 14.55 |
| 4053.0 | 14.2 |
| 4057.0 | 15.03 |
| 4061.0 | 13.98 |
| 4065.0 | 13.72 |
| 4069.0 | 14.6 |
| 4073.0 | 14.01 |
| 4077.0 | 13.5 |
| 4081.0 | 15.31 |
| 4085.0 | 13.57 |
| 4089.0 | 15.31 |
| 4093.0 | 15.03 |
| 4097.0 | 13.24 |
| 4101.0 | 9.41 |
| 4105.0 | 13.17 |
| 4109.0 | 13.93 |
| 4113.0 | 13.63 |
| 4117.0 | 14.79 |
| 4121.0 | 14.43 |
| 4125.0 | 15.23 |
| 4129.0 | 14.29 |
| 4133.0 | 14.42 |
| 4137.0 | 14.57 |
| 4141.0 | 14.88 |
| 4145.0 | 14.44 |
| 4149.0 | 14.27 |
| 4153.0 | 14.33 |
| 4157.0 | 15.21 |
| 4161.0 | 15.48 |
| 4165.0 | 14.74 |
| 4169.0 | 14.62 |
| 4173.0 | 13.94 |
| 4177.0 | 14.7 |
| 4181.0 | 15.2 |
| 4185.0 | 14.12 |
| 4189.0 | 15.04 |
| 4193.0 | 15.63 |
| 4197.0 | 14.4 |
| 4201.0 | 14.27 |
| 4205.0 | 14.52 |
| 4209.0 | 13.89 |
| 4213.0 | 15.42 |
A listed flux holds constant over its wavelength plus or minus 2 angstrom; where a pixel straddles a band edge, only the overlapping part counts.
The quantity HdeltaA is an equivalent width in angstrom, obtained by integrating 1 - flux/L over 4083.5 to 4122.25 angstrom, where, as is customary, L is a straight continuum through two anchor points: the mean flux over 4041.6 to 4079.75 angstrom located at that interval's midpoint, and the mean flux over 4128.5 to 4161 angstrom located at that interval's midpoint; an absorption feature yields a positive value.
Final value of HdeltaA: 2.0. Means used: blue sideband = 14.2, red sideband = 14.6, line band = 13.6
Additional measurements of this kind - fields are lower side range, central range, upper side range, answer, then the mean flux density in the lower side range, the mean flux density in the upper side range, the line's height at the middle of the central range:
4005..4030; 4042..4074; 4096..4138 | 0.2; 14.7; 13.7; 14.3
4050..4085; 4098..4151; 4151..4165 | 2.8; 14.3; 15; 14.7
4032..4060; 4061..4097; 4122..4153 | 0.6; 14.6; 14.6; 14.6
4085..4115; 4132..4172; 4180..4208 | -1.6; 13.4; 14.7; 14.1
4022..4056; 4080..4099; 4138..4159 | 0.2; 14.6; 14.6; 14.6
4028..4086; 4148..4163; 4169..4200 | -0.2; 14.4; 14.7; 14.6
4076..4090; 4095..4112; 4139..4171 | 2.4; 14.4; 14.7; 14.5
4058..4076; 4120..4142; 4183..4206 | -0.4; 14.1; 14.7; 14.4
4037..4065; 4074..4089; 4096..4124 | -0.5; 14.4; 13.3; 13.8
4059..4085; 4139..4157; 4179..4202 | 0.0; 14.1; 14.8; 14.6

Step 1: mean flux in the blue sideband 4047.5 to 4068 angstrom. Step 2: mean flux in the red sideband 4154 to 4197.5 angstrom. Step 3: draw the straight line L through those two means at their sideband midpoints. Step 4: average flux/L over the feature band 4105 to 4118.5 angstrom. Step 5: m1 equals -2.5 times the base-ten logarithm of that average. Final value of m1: 0.05 mag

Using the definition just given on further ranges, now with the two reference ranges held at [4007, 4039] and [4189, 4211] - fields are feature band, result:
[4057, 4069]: 0.04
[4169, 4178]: 0.02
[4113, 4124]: 0.01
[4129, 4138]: 0.02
